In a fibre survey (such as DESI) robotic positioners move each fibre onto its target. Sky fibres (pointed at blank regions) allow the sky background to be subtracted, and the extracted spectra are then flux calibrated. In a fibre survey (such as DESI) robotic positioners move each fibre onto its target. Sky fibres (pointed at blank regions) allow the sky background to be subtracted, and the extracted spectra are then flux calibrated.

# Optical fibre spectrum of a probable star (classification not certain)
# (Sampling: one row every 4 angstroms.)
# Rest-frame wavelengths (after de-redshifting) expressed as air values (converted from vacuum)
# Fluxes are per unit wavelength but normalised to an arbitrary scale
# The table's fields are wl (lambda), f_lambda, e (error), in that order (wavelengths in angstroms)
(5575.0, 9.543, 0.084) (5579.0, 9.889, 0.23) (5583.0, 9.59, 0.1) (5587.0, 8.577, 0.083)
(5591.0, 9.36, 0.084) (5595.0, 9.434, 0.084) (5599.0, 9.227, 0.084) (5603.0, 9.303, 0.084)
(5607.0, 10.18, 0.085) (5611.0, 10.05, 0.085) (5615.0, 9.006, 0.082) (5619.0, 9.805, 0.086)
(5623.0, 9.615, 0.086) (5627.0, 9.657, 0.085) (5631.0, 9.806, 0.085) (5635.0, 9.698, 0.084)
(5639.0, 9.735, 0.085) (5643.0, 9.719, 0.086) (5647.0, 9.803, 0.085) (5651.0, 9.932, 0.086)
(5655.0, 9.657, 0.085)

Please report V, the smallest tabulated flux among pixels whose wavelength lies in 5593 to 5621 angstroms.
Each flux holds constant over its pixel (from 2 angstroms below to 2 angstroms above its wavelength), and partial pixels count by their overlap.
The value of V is 9.006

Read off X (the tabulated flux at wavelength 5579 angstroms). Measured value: 9.889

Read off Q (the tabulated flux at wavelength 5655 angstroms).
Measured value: 9.657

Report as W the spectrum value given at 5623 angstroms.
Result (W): 9.615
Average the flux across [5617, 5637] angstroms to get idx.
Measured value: 9.72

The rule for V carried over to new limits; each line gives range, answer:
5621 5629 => 9.615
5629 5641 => 9.698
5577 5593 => 8.577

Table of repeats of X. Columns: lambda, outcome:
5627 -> 9.657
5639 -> 9.735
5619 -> 9.805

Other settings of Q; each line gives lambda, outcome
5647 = 9.803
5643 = 9.719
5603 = 9.303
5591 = 9.36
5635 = 9.698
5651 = 9.932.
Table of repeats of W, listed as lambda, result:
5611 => 10.05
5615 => 9.006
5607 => 10.18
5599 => 9.227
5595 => 9.434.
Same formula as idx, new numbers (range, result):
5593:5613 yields 9.64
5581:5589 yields 9.08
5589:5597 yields 9.4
